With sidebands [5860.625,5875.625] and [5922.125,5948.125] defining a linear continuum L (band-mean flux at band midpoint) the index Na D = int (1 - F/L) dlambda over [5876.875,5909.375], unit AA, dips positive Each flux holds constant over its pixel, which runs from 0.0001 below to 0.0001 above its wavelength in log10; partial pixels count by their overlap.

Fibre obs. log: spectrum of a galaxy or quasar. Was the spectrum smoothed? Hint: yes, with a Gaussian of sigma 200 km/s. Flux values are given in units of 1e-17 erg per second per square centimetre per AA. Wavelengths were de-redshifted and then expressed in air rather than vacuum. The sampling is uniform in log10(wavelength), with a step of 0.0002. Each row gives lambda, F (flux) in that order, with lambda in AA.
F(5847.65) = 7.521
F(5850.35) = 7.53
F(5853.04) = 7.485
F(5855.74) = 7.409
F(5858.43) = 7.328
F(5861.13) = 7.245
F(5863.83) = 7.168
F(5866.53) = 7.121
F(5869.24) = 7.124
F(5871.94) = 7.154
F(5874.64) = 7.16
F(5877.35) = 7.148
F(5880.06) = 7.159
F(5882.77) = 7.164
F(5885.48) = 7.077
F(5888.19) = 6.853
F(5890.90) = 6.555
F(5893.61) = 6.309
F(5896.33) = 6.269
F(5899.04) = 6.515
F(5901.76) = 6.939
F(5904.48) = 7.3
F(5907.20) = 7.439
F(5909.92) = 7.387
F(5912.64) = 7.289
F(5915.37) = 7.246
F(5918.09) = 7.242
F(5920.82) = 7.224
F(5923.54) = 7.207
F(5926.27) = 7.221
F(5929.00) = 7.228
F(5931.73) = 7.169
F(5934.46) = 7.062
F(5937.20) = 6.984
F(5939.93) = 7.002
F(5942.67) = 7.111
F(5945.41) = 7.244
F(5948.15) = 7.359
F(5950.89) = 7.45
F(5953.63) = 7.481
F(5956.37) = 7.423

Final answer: 1.2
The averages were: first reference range 7.16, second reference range 7.15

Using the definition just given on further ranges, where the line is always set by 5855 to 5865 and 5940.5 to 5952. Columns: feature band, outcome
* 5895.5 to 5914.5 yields 0.6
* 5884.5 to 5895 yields 0.9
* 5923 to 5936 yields 0.2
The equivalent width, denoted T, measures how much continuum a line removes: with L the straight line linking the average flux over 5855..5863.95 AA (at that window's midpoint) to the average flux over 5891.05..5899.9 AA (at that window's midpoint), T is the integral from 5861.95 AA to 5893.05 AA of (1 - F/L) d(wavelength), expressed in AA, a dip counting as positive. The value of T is -0.9 AA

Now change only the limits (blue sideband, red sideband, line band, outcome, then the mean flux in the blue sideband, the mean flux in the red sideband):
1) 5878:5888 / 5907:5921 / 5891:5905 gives 1.1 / 7.1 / 7.3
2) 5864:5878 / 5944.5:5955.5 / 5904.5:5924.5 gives 0.0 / 7.14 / 7.39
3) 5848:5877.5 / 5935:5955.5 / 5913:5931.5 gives 0.0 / 7.27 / 7.23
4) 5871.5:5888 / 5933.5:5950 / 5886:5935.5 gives 0.7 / 7.12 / 7.13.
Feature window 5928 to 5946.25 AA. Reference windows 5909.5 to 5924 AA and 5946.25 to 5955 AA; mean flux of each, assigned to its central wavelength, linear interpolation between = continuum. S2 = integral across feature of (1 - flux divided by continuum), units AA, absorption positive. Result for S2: 0.6 AA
